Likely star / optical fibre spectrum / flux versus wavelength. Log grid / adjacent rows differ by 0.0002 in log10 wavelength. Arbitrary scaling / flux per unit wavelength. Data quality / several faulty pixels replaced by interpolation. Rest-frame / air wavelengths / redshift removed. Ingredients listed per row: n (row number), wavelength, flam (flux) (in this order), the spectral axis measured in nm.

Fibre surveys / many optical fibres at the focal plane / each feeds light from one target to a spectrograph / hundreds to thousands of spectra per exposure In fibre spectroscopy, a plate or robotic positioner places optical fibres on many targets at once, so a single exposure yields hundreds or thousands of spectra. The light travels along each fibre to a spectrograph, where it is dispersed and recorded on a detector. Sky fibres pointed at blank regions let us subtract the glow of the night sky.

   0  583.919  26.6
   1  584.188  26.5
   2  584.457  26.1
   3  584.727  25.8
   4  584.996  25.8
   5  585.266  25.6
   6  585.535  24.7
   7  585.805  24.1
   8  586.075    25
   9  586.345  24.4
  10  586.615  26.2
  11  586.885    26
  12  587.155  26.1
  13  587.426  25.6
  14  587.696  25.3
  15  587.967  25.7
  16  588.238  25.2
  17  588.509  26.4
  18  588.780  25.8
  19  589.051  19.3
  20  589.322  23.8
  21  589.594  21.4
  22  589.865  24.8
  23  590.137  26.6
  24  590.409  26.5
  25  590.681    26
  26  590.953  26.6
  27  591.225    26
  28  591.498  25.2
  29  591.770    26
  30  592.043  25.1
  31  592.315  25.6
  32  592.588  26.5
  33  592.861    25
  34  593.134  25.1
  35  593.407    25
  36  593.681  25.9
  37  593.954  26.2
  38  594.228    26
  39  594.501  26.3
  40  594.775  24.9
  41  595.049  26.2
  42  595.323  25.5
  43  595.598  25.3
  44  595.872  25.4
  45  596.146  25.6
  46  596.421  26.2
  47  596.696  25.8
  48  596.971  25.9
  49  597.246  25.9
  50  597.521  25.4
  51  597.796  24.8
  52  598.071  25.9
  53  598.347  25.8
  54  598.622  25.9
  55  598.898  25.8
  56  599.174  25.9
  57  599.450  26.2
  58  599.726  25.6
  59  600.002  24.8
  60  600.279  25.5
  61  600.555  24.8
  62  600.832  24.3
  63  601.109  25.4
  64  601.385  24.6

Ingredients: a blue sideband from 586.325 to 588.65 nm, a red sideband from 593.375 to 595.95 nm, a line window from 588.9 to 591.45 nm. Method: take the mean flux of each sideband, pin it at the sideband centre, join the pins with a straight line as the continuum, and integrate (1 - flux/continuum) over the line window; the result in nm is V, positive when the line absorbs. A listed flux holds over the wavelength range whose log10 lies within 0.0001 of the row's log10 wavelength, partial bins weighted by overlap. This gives 0.11 nm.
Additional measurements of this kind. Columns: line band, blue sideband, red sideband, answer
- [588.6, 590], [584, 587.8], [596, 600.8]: 0.13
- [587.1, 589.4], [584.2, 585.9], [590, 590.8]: 0.11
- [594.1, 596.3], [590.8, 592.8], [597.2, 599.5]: 0.01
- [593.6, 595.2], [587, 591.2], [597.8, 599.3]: -0.03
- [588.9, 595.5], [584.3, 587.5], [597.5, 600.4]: 0.08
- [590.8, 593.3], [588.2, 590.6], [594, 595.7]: -0.06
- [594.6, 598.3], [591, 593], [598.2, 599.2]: 0.02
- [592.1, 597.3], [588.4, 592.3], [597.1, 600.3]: -0.08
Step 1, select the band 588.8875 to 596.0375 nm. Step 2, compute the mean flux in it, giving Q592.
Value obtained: 25.2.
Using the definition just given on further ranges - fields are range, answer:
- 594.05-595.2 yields 25.9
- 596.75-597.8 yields 25.6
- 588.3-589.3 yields 23.9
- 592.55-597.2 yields 25.7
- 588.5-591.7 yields 24.8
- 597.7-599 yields 25.7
